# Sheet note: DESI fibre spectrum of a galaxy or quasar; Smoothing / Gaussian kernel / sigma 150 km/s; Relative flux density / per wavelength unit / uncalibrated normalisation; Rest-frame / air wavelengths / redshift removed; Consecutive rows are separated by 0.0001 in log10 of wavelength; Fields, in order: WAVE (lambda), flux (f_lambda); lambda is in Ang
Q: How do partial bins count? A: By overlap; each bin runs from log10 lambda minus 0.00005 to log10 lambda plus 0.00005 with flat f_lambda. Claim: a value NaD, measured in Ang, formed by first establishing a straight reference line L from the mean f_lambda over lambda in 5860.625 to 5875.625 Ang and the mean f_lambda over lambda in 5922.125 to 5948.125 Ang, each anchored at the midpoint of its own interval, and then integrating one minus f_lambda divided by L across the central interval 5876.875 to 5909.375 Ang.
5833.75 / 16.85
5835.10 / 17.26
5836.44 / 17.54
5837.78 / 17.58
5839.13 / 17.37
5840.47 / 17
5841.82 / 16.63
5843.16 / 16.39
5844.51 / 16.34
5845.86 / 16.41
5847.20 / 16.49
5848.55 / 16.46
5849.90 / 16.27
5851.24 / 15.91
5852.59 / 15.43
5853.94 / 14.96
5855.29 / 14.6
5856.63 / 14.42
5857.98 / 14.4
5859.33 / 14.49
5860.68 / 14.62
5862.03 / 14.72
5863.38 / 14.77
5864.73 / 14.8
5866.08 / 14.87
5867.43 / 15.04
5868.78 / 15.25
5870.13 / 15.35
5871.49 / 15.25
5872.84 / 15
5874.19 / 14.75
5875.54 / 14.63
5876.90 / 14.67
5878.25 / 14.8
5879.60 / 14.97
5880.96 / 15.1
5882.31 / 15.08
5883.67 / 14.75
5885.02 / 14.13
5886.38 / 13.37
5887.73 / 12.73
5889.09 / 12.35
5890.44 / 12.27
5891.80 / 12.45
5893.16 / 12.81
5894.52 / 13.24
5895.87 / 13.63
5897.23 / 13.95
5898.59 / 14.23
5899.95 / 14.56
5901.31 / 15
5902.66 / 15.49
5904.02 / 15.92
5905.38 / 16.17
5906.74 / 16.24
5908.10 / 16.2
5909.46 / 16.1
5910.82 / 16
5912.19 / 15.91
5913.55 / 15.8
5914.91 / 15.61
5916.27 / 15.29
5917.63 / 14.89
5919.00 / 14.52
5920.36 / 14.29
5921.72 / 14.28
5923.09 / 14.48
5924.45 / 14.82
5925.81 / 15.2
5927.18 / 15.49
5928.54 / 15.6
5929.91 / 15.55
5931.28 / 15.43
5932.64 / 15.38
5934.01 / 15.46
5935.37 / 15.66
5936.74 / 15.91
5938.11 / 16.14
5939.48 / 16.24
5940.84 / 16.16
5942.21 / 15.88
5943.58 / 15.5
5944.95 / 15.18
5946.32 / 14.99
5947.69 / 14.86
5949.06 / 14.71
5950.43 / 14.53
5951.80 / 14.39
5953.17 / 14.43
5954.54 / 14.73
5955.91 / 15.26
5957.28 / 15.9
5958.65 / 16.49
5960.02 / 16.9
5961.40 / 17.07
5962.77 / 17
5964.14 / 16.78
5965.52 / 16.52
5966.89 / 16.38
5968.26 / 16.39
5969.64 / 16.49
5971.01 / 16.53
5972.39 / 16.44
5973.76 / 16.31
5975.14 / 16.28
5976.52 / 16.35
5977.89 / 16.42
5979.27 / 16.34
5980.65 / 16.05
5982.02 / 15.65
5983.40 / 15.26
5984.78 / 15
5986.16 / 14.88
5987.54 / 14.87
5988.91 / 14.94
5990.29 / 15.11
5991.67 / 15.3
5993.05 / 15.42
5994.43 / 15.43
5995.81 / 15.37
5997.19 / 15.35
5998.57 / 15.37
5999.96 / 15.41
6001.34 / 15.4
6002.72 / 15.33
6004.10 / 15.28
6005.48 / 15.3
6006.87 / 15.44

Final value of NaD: 1.7 Ang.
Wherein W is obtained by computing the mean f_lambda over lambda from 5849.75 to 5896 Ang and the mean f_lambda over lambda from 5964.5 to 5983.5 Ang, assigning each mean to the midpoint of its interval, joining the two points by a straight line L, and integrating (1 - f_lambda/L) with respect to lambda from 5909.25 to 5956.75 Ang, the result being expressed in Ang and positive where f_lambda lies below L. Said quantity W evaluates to 0.8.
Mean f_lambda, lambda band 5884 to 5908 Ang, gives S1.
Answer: 14.1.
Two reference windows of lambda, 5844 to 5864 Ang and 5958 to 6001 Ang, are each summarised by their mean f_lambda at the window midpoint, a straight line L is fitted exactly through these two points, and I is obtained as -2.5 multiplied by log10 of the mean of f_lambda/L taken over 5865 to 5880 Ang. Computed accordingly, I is 0.03 mag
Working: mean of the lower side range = 15.3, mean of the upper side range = 15.9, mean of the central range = 15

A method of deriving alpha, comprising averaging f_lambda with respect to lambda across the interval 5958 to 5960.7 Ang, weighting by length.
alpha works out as 16.7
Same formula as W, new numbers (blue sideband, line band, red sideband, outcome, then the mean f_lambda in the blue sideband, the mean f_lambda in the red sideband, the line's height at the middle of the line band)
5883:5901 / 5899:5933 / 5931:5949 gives -2.03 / 13.5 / 15.6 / 14.5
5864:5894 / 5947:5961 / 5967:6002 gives 0.03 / 14.3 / 15.7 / 15.3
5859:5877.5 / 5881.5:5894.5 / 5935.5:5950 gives 1.48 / 14.9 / 15.5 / 15.1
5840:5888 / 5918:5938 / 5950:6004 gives 0.41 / 15.1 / 15.7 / 15.5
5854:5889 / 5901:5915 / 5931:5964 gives -0.73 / 14.6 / 15.6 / 15.1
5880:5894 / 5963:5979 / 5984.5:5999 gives -1.72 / 13.5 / 15.2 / 14.9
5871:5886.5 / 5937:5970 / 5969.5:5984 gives 0.14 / 14.8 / 16.2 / 15.8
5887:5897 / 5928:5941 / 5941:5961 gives -0.99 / 12.8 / 15.3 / 14.6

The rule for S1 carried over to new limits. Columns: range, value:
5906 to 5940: 15.5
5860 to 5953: 14.9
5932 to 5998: 15.7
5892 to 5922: 15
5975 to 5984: 16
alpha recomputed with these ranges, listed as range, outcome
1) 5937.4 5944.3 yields 16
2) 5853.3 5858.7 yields 14.6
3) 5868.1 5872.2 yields 15.3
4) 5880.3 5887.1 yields 14.5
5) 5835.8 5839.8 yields 17.5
